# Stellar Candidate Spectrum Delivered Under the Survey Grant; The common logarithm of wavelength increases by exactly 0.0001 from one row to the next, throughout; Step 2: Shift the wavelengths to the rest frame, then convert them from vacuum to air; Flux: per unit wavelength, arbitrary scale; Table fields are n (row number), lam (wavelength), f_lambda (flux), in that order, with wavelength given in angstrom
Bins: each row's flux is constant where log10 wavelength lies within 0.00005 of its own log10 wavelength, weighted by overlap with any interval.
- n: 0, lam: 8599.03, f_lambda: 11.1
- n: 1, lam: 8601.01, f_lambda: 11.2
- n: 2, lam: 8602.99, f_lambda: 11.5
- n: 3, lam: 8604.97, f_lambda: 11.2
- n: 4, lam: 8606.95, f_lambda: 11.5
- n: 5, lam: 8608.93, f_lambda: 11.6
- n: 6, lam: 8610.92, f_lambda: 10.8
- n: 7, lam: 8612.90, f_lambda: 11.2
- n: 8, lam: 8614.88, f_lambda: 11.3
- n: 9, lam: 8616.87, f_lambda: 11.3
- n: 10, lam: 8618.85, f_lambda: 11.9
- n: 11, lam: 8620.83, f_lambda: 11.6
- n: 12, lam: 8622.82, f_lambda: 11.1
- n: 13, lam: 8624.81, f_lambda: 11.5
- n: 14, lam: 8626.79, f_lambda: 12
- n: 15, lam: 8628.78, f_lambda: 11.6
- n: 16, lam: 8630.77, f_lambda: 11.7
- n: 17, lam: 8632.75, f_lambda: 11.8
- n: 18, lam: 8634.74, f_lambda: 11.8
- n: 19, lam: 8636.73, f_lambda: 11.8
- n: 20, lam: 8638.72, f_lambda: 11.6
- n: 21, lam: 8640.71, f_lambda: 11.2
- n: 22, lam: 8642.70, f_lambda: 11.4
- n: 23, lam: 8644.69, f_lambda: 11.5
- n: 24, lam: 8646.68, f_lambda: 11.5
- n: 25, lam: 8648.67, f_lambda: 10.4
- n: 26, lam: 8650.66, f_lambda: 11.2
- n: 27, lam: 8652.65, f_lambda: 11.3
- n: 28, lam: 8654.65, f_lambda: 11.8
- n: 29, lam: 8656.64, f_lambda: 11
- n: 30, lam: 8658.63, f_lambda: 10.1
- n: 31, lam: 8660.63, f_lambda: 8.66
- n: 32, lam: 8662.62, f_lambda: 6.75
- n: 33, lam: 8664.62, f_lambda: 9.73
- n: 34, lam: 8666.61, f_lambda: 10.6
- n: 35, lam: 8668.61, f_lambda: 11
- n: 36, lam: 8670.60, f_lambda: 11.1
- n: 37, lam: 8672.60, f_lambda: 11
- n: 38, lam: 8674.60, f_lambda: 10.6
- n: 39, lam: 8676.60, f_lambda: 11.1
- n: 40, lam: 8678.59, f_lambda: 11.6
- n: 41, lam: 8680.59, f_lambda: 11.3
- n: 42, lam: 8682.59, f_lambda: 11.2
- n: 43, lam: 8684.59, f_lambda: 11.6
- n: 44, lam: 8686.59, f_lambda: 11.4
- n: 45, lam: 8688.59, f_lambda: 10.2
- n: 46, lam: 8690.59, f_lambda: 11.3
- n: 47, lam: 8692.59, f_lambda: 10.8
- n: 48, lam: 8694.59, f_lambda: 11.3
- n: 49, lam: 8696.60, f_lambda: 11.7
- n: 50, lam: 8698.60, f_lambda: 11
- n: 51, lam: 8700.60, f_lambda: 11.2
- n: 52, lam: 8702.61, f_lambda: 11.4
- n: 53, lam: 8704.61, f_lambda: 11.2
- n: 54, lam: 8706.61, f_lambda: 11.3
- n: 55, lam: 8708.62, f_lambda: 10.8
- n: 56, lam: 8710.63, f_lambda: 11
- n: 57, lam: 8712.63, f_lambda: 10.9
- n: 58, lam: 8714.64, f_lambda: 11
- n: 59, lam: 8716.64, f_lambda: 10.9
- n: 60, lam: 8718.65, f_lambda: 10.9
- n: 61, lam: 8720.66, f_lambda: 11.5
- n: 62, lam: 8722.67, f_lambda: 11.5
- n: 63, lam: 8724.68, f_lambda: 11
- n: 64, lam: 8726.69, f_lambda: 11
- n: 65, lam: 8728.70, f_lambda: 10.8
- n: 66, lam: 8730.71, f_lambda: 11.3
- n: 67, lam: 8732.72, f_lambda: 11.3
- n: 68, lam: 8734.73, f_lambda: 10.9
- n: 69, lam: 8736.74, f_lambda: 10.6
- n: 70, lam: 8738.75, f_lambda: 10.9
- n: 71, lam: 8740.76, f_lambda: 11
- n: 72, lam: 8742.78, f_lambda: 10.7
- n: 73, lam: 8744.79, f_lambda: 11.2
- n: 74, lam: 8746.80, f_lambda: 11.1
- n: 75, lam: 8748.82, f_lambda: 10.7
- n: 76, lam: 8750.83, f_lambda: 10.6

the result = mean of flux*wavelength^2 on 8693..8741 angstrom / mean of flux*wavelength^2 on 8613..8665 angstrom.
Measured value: 1.02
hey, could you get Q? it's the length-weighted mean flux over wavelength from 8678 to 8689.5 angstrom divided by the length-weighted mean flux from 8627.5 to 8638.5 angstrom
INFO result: 0.96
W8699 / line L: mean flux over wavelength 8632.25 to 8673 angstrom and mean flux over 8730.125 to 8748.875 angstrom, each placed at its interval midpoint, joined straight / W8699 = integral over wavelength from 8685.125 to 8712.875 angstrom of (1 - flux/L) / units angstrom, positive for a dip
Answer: -0.6 angstrom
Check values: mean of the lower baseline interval 10.8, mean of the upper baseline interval 11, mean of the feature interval 11.1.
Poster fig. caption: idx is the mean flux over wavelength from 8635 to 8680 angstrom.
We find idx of 10.8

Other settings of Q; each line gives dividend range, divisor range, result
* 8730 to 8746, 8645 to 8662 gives 1.03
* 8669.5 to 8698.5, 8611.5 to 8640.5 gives 0.96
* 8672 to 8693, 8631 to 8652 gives 0.97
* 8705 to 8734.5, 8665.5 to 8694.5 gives 1.00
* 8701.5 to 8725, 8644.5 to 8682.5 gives 1.04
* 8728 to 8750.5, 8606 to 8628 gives 0.96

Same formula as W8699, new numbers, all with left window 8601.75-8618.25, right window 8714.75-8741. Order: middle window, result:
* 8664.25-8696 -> 0.4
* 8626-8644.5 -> -0.6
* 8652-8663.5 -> 1.3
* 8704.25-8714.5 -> 0.1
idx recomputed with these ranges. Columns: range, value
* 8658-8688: 10.5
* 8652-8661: 10.7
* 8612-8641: 11.6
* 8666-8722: 11.1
